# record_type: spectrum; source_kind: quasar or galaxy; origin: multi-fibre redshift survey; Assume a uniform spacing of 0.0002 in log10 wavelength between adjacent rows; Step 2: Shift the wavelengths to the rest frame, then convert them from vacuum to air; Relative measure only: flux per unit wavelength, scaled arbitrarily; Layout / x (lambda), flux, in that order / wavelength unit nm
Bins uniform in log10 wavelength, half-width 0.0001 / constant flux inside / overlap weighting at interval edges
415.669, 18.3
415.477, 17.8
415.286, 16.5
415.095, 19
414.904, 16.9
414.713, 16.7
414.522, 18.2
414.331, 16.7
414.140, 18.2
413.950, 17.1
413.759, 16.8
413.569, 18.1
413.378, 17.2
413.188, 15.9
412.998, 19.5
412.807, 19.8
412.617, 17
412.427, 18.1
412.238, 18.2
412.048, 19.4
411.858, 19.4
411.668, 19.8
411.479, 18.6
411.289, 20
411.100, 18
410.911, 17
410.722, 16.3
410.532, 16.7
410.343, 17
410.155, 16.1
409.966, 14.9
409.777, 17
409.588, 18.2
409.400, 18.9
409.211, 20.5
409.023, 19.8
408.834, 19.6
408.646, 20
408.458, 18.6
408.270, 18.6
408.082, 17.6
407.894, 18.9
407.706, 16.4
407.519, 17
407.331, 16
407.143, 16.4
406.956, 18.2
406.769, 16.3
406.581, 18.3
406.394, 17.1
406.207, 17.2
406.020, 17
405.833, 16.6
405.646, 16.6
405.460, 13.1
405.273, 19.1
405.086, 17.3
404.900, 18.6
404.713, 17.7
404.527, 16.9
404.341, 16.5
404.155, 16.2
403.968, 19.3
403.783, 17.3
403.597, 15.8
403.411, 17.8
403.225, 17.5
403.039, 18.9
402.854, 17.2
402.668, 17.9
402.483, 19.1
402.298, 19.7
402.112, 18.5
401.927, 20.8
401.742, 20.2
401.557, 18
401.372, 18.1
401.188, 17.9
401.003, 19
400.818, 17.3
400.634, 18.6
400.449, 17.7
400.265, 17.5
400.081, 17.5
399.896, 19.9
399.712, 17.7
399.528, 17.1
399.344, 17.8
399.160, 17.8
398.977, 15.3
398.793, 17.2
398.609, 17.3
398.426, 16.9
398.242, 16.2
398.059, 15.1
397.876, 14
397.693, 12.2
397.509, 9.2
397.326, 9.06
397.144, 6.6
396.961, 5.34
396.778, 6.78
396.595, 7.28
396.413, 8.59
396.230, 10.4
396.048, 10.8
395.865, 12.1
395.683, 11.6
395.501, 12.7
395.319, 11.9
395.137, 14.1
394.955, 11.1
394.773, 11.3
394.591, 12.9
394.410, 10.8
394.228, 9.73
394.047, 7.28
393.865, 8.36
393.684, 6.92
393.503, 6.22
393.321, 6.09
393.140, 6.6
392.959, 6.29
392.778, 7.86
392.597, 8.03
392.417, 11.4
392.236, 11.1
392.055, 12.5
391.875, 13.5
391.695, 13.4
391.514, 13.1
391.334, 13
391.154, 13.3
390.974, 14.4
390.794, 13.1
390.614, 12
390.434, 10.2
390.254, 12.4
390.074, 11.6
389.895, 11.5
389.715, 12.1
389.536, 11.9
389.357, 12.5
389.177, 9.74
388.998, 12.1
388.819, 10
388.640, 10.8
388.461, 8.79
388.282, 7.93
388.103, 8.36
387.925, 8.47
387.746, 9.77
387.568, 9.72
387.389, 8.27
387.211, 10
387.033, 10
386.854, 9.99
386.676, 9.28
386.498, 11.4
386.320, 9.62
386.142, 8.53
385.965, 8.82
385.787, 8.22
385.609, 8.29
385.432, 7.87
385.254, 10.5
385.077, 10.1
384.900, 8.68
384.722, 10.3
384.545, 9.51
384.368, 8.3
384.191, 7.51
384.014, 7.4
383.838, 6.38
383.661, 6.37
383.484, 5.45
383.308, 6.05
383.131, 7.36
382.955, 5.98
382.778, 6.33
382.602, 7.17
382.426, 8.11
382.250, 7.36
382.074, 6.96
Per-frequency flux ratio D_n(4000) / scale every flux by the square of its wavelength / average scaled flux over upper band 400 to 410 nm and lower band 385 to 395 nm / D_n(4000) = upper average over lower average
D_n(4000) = 1.9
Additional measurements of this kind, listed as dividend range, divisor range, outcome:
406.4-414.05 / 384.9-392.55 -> 1.87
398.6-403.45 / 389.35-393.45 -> 1.71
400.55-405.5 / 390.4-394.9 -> 1.83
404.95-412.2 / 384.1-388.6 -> 2.17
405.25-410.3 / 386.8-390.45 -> 1.87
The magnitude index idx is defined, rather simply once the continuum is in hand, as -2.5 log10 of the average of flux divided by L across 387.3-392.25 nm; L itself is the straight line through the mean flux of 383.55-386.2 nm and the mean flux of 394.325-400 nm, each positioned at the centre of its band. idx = -0.11 mag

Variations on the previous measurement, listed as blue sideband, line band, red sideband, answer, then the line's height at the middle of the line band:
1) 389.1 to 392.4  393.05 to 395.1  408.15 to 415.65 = 0.42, 13.2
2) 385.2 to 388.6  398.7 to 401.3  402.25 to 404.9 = -0.12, 15.9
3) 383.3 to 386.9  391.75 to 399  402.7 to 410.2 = 0.21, 12.9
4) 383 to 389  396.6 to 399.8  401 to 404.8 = 0.16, 15.5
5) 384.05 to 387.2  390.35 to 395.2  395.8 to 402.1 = 0.16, 12.3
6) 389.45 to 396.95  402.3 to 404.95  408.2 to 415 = -0.19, 14.8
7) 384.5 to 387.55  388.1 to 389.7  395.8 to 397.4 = -0.14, 9.14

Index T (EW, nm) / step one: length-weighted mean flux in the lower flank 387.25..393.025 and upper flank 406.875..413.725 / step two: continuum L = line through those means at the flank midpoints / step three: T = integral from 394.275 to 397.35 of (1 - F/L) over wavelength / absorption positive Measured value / 0.63 nm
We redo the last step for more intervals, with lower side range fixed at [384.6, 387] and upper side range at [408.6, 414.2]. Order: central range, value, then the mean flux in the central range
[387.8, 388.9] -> 0.13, 9.07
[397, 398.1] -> 0.23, 10.6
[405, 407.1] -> -0.09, 17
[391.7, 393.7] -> 0.45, 9.04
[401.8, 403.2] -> -0.35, 18.8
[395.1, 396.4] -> 0.11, 11.6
